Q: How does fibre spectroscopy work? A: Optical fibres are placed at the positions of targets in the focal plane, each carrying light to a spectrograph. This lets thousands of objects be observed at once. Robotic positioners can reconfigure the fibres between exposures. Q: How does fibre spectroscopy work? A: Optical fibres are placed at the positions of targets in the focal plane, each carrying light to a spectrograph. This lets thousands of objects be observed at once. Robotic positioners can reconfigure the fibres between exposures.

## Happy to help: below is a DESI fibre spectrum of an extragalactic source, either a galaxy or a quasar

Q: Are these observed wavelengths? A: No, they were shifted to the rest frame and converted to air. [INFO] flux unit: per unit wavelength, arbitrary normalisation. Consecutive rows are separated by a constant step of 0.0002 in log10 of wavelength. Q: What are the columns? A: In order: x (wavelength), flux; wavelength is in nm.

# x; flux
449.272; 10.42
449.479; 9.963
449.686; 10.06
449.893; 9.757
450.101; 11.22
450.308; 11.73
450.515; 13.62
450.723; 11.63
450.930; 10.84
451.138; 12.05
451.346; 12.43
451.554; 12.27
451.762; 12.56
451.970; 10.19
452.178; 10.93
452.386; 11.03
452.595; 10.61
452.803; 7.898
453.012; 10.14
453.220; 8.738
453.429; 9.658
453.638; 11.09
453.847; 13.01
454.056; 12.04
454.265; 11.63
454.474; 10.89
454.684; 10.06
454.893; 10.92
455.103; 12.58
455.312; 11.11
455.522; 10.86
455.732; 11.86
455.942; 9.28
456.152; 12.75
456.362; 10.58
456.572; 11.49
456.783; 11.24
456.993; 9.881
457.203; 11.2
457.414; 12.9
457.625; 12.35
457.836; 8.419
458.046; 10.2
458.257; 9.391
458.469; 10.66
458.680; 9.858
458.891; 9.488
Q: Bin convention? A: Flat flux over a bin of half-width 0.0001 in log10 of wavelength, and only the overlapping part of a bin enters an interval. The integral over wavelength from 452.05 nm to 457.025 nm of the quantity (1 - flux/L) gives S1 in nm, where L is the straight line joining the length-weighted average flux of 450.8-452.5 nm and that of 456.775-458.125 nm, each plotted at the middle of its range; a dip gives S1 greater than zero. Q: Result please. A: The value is 0.15 nm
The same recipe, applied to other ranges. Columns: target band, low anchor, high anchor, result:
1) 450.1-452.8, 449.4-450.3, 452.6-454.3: -0.27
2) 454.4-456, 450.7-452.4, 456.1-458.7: 0.02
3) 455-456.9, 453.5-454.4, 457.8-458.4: -0.10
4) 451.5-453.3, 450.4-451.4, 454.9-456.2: 0.21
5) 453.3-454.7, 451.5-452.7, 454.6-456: -0.02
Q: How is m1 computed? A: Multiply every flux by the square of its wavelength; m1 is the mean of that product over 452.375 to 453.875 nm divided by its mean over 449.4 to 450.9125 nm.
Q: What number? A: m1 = 0.92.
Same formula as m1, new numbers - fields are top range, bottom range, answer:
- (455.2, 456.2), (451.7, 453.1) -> 1.08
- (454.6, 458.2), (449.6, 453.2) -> 1.02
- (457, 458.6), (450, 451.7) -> 0.92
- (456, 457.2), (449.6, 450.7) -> 1.01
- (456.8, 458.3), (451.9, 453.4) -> 1.10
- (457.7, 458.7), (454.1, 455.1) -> 0.89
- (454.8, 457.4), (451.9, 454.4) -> 1.07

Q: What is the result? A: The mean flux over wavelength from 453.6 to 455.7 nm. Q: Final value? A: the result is 11.4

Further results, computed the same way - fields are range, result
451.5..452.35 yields 11.4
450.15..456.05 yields 11.1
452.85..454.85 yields 10.7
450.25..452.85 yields 11.4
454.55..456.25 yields 11.2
